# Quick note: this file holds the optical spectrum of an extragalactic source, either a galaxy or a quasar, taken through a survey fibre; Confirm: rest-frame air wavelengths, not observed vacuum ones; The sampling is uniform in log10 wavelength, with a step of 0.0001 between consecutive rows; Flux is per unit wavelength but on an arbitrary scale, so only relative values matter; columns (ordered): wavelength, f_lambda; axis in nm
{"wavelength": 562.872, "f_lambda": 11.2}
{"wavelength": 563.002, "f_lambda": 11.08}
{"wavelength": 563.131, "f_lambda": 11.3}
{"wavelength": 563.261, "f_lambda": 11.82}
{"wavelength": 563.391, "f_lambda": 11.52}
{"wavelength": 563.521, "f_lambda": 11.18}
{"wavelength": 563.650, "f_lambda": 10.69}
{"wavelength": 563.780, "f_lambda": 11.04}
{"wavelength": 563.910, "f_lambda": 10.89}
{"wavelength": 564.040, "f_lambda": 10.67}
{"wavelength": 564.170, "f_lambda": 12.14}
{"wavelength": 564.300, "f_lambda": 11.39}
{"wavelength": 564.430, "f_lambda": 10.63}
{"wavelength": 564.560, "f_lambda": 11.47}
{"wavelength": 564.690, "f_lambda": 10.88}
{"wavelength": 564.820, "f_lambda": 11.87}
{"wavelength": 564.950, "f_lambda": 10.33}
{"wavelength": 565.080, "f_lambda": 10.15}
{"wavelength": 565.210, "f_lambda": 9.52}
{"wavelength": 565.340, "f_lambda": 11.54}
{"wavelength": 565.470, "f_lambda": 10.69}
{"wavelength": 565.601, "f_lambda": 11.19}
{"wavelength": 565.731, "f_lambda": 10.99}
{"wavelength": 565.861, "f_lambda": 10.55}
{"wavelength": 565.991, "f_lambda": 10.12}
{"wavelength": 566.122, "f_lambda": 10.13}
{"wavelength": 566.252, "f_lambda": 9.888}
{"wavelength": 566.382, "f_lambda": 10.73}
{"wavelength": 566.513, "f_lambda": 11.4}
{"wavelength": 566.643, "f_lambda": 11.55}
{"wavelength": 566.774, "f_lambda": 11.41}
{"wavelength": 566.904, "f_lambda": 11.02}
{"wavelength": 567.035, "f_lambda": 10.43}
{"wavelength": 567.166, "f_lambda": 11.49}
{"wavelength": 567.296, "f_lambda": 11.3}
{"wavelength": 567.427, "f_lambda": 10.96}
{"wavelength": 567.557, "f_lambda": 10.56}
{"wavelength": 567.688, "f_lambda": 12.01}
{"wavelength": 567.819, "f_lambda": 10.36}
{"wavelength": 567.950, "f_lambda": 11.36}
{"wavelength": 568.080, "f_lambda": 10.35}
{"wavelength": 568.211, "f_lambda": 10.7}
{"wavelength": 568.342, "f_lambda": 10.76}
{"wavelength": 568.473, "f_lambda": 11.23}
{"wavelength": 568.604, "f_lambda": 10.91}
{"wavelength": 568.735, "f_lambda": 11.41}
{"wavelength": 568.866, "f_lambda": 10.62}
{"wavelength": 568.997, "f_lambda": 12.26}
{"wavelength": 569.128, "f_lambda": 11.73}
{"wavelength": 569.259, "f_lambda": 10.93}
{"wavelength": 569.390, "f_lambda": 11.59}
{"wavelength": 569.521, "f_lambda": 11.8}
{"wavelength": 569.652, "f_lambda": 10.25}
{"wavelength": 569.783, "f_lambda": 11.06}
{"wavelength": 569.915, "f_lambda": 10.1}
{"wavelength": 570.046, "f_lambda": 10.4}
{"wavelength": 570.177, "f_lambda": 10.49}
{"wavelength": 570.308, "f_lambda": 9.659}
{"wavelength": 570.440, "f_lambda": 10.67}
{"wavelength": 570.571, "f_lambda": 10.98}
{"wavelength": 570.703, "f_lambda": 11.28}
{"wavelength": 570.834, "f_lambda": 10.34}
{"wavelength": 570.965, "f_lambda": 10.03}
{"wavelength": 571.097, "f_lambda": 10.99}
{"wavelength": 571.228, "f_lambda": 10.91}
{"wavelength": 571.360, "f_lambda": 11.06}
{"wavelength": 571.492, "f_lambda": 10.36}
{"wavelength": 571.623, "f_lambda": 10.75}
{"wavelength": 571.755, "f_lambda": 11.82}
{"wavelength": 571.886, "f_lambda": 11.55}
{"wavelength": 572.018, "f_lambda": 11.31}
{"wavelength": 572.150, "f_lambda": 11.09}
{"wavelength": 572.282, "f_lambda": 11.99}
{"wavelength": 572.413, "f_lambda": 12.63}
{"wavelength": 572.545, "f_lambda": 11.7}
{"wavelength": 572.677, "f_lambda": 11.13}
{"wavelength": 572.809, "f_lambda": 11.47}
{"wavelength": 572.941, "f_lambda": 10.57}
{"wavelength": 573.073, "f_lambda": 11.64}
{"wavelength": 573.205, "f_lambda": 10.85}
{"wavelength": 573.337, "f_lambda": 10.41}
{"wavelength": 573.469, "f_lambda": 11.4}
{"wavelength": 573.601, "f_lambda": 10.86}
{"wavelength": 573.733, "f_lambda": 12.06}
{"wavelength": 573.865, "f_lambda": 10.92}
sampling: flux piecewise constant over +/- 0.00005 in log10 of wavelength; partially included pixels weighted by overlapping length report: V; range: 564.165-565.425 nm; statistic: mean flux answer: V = 10.9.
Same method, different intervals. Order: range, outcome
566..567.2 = 10.8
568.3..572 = 10.9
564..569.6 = 11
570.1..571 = 10.5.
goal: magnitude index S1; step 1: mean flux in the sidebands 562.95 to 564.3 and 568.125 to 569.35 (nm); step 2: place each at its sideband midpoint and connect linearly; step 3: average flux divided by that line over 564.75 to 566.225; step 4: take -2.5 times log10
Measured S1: 0.06 mag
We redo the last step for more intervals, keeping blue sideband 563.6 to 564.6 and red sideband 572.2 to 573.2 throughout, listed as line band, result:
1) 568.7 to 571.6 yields 0.05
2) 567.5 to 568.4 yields 0.04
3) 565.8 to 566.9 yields 0.05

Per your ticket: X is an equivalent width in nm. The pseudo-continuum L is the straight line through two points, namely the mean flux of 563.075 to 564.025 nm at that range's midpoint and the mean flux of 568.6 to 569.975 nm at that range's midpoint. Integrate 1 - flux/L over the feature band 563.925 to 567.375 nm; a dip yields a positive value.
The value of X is 0.08 nm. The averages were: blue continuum 11.2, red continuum 11.2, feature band 10.9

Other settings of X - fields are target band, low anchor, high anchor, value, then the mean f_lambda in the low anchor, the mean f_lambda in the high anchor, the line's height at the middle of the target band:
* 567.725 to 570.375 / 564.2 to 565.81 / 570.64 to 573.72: 0.03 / 10.9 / 11.2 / 11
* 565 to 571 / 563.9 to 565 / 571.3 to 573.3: 0.20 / 11.2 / 11.3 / 11.2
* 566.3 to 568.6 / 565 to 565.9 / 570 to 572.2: -0.07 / 10.7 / 10.8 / 10.7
